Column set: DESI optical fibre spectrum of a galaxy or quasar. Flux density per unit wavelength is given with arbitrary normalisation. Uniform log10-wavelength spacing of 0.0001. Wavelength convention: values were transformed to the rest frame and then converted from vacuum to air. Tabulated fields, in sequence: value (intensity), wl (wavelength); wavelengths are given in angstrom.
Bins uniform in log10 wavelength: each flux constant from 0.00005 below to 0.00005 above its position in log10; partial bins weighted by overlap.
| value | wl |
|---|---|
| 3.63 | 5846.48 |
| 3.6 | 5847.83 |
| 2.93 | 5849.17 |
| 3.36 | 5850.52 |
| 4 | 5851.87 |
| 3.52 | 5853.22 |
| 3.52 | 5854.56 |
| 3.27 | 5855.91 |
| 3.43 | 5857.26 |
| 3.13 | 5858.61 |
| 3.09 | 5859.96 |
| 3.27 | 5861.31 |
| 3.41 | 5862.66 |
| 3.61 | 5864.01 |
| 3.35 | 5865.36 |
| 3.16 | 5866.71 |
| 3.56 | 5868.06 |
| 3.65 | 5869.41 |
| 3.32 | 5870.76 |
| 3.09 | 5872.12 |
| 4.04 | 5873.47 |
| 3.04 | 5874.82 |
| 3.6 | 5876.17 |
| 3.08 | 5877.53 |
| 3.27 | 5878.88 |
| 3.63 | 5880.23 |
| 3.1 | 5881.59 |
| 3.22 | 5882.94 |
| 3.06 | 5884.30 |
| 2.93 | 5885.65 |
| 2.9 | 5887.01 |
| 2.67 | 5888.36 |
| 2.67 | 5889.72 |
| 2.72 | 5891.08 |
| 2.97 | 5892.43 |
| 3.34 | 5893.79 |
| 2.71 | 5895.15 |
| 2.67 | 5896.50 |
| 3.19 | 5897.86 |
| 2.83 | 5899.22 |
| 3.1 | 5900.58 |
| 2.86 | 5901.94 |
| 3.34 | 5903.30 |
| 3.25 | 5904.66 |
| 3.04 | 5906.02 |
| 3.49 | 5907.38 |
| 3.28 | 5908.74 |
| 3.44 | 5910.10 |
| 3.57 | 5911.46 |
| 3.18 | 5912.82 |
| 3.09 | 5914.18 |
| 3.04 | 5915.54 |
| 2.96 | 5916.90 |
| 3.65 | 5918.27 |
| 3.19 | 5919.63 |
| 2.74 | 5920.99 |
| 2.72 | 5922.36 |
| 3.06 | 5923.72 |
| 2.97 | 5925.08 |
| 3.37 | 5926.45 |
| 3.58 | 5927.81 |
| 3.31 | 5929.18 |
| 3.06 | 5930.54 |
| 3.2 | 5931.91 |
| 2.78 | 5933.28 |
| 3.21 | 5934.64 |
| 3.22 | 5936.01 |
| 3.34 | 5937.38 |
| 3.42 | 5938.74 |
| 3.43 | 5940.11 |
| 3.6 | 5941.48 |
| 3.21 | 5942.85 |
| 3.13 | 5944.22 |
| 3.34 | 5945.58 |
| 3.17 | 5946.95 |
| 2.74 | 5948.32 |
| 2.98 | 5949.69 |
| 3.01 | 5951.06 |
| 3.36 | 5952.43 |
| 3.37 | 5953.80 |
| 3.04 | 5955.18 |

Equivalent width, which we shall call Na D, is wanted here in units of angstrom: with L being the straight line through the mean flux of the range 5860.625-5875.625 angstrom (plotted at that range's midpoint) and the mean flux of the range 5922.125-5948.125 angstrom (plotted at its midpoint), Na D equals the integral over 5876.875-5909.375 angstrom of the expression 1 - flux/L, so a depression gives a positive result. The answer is 2.8 angstrom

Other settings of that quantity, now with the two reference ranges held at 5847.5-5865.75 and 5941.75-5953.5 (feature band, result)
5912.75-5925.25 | 0.64 angstrom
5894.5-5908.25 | 0.91 angstrom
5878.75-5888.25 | 0.56 angstrom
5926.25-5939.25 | -0.24 angstrom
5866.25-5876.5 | -0.26 angstrom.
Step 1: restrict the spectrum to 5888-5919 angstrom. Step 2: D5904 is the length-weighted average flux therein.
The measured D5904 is 3.09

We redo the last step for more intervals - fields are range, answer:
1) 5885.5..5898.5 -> 2.87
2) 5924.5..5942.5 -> 3.27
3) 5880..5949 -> 3.13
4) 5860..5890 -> 3.26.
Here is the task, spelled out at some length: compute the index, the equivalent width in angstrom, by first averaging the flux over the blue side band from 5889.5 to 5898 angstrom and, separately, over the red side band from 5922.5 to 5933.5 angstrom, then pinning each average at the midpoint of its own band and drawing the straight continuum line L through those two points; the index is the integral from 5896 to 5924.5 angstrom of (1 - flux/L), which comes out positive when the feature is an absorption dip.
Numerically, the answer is -1.05 angstrom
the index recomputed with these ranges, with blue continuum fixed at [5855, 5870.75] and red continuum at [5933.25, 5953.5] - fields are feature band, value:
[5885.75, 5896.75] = 1.55 angstrom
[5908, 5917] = 0.08 angstrom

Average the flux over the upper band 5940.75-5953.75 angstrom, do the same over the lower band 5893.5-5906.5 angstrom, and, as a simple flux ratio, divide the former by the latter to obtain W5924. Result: 1.05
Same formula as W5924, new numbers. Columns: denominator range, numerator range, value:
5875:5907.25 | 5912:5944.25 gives 1.04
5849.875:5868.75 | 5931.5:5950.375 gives 0.94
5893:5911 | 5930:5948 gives 1.03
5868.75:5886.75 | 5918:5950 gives 0.96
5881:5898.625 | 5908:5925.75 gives 1.07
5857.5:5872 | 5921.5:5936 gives 0.93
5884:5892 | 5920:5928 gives 1.08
